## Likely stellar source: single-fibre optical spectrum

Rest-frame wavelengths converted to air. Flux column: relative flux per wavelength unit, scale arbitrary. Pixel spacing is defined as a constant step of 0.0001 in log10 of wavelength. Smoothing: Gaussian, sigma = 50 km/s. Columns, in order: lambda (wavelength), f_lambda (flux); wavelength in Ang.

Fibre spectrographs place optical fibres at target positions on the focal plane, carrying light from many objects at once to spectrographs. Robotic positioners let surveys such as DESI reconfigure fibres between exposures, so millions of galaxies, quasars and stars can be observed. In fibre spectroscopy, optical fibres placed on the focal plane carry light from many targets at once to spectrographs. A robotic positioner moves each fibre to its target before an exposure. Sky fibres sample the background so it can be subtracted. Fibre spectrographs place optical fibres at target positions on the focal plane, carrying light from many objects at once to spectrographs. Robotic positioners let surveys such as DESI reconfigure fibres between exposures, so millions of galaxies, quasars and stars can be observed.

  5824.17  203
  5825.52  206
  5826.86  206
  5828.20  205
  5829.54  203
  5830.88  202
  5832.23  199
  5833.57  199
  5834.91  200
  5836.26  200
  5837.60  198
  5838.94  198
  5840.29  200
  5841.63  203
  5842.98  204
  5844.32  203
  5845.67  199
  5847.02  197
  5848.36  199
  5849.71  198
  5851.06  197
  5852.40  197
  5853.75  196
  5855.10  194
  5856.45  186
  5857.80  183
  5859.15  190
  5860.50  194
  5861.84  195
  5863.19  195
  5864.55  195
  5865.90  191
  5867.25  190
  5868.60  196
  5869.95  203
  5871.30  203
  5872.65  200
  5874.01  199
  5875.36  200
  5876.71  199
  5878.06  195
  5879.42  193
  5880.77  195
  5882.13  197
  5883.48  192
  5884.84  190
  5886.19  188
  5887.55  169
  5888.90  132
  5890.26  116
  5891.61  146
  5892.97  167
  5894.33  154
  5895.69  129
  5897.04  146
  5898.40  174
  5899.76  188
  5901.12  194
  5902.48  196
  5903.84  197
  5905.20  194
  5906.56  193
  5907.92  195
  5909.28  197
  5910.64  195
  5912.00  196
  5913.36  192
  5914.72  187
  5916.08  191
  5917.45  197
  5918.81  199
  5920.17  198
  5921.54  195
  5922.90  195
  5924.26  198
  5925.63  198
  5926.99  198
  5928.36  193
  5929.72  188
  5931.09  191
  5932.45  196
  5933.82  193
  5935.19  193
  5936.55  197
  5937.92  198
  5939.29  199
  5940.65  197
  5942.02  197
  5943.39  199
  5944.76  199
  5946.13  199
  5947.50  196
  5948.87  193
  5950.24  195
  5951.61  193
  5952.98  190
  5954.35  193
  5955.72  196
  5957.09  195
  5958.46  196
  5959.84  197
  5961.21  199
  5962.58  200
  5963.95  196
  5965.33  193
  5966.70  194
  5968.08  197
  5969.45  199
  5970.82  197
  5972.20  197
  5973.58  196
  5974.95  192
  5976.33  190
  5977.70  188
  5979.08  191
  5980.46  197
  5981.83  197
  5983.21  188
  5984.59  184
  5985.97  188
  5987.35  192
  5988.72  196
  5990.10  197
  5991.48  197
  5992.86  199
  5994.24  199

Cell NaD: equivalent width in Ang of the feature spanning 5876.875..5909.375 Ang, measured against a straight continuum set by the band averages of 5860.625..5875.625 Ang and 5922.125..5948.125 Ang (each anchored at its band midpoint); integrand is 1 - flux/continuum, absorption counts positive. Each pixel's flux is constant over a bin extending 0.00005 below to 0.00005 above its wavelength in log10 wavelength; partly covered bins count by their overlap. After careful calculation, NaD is 3.3 Ang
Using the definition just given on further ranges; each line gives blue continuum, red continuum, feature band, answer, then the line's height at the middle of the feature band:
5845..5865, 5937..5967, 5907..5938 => 0.1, 196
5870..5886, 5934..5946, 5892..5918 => 1.9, 197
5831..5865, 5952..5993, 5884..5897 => 2.7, 196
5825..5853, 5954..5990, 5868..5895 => 2.3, 199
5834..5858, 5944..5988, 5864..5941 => 3.3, 196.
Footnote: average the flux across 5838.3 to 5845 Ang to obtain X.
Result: 202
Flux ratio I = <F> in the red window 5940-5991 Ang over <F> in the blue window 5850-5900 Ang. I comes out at 1.1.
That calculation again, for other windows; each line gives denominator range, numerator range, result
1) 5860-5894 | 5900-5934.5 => 1.05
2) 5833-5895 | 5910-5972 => 1.03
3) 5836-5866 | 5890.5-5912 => 0.90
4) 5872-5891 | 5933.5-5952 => 1.07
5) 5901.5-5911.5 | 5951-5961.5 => 1.00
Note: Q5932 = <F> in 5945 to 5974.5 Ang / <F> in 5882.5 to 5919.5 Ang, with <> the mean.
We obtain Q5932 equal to 1.1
